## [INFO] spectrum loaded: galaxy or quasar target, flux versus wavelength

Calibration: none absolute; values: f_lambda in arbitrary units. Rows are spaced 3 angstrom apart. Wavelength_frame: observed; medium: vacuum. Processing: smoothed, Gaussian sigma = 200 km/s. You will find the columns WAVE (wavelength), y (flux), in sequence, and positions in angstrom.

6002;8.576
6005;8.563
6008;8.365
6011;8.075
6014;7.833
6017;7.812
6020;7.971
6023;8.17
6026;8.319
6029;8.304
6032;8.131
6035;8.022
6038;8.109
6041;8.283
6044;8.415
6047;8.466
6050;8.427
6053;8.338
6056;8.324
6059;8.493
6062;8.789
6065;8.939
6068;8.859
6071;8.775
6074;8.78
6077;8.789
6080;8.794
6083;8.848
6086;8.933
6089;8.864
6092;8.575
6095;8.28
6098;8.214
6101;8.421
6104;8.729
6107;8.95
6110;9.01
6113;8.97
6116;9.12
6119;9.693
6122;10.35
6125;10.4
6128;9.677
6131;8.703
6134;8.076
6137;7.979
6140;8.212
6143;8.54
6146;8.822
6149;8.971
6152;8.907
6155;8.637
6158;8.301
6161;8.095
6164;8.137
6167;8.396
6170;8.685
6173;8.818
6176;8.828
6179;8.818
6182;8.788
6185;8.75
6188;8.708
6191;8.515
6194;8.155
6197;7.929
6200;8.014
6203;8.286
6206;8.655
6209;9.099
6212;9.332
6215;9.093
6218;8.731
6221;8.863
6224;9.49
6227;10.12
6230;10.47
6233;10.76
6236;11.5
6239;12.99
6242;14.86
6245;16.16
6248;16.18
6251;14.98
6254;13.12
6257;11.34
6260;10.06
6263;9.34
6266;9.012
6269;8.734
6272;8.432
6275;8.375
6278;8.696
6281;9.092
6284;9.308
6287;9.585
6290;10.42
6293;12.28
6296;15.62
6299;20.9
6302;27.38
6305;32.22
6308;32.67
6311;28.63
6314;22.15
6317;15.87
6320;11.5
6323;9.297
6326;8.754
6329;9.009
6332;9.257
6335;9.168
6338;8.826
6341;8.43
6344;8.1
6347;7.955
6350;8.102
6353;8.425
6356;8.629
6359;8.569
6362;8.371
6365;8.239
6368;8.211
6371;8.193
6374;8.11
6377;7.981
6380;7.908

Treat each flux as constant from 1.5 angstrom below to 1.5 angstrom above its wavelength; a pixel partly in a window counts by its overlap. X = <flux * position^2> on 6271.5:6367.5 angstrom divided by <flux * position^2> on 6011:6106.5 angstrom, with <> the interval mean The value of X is 1.66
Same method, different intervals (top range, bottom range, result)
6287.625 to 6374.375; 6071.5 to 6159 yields 1.60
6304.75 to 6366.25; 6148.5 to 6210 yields 1.55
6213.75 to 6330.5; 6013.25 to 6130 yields 1.66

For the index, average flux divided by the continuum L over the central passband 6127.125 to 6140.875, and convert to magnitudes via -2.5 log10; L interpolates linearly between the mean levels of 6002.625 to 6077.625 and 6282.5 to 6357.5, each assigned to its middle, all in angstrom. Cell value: 0.21 mag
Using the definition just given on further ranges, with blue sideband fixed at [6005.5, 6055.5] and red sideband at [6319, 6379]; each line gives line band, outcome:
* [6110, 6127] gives -0.16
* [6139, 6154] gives -0.04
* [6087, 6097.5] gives -0.04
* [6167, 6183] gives -0.05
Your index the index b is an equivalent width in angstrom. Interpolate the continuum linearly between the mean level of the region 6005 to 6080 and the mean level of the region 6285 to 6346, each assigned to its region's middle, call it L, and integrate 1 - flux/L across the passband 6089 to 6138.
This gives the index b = 5.97 angstrom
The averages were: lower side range 8.38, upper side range 15.4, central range 8.95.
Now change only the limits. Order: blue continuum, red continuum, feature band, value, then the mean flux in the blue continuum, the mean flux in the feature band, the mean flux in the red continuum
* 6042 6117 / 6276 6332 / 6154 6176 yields 5.8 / 8.68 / 8.46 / 16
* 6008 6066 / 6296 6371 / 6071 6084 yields 0.3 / 8.27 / 8.8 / 13.6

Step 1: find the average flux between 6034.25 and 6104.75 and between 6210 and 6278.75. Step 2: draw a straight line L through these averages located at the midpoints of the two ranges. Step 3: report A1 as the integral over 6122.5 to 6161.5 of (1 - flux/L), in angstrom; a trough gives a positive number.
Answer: 3.1 angstrom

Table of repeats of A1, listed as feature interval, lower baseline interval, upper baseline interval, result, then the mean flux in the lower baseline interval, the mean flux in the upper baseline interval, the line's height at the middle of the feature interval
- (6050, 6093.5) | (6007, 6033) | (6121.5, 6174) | -1.8 angstrom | 8.1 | 8.73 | 8.36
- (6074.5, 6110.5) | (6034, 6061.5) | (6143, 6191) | -1.0 angstrom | 8.34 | 8.64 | 8.45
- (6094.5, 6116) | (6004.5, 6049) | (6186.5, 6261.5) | 1.1 angstrom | 8.18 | 10.6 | 9.15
